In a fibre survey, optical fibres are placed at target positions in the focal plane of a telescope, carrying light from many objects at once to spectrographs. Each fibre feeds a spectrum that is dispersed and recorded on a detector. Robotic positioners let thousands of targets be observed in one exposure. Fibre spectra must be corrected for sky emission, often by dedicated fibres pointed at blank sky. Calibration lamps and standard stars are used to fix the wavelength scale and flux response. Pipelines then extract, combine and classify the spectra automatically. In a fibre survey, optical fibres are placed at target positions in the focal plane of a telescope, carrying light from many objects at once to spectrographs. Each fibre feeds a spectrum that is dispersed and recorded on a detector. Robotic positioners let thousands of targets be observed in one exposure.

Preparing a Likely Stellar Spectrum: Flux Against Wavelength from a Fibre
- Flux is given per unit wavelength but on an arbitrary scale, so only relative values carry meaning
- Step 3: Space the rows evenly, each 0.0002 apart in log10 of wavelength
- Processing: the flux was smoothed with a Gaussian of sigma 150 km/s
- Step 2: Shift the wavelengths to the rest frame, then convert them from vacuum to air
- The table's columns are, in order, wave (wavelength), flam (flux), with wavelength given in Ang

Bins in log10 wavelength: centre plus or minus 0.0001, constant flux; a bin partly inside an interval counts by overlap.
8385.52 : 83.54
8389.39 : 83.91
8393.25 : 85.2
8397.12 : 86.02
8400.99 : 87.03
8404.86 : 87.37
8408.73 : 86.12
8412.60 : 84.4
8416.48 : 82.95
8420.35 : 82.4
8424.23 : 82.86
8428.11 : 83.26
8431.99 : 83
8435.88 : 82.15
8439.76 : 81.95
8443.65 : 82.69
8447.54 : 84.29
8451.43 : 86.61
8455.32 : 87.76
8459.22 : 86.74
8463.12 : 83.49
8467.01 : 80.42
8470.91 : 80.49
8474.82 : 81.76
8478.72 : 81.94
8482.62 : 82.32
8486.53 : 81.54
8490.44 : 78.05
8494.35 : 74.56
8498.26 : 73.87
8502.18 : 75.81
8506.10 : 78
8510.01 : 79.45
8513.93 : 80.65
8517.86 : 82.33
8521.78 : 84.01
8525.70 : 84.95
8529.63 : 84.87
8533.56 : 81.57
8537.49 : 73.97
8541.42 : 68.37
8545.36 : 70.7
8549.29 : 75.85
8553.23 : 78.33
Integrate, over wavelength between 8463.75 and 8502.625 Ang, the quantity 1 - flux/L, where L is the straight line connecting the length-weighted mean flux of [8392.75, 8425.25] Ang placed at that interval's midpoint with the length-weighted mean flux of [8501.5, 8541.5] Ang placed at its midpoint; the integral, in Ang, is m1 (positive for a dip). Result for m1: 1.2 Ang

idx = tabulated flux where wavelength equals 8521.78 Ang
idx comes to 84.01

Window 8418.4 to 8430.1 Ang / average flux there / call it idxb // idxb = 82.9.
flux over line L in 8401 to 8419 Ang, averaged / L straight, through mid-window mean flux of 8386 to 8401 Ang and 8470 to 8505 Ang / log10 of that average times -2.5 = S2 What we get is -0.02 mag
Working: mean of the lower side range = 85.1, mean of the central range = 85.3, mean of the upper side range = 78.8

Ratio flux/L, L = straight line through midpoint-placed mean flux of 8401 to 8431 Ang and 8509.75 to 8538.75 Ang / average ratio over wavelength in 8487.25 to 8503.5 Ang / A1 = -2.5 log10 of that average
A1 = 0.09 mag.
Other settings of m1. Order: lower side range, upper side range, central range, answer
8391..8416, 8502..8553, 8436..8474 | -0.4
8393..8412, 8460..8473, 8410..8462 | 0.0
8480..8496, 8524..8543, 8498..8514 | 0.3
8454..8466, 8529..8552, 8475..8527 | 0.3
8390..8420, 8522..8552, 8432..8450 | 0.1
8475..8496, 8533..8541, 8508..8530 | -1.6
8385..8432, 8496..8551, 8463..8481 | -0.1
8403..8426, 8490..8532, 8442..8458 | -0.5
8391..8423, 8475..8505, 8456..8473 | -0.5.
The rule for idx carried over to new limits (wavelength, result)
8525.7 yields 84.95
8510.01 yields 79.45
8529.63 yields 84.87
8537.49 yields 73.97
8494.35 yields 74.56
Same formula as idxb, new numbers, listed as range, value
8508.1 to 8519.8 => 80.8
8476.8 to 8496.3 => 79.7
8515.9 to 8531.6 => 84.1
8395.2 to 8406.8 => 86.8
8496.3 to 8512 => 76.8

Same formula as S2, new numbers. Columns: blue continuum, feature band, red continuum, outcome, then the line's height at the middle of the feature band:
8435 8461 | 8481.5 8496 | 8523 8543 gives 0.04 mag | 82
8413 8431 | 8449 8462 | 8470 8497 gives -0.07 mag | 81.3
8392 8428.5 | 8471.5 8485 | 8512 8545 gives 0.00 mag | 81.8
